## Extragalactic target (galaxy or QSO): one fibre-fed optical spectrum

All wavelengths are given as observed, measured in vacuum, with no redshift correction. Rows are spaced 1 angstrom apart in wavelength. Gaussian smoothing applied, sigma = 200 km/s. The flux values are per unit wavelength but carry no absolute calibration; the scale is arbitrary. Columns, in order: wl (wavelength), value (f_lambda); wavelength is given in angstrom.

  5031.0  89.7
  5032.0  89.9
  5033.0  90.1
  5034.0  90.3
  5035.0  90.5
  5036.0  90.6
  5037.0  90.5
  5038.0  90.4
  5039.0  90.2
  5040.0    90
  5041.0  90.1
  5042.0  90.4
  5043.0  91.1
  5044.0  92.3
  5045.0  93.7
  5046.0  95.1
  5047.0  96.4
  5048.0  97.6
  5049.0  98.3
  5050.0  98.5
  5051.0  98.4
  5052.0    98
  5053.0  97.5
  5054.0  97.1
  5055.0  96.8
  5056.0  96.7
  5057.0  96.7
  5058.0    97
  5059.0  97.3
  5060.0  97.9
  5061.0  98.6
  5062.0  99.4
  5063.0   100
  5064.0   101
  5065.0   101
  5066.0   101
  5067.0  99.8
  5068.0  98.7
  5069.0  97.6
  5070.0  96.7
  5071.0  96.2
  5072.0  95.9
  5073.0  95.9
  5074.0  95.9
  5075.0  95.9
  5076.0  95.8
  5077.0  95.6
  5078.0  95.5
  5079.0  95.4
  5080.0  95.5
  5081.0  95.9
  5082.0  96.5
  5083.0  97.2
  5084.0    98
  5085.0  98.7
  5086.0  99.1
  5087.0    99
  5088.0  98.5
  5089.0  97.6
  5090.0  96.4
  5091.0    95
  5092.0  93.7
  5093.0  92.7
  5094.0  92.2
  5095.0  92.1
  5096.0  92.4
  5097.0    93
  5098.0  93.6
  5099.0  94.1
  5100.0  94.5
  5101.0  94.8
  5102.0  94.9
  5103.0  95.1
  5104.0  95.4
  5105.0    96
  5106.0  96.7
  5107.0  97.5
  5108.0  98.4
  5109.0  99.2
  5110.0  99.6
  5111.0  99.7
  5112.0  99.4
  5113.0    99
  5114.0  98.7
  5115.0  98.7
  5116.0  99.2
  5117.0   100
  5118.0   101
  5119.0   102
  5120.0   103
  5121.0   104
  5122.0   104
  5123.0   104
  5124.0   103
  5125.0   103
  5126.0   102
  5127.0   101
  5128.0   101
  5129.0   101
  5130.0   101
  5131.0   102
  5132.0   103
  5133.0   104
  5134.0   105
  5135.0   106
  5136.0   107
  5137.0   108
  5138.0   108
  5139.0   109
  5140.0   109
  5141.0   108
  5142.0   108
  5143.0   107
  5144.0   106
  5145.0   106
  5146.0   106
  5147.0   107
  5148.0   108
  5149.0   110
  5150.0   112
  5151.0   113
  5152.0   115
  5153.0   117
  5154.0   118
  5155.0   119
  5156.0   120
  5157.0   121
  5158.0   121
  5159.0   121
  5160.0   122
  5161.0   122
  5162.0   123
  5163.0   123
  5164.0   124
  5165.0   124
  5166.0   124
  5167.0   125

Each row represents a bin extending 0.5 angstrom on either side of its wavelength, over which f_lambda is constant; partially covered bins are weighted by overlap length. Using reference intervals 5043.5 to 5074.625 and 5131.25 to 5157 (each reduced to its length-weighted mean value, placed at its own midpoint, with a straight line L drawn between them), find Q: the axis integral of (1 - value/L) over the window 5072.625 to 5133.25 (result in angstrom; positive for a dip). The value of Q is 3.4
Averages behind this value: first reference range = 97.5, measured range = 98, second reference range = 110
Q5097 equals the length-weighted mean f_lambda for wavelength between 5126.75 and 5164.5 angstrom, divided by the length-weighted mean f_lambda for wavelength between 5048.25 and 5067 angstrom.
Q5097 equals 1.13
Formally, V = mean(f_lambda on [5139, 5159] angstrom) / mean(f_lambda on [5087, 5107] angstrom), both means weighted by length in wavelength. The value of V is 1.18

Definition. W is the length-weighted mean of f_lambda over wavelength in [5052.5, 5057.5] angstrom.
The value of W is 97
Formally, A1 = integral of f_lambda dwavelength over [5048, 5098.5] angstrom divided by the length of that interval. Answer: 96.9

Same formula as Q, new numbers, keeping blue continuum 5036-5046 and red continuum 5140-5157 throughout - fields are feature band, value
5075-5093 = 0.5 angstrom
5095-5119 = 1.5 angstrom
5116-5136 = 0.9 angstrom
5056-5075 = -0.5 angstrom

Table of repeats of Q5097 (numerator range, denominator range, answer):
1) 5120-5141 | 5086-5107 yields 1.10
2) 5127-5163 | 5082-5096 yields 1.15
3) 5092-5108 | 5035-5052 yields 1.01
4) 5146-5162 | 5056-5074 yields 1.18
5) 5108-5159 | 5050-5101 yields 1.10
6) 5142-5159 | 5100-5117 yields 1.16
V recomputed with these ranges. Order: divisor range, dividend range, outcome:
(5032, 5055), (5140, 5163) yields 1.22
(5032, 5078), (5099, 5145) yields 1.06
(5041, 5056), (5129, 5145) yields 1.11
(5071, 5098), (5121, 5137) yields 1.08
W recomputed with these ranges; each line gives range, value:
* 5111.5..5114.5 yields 99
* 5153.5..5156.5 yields 119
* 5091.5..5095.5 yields 92.7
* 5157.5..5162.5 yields 122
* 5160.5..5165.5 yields 123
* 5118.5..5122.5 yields 103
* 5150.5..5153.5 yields 115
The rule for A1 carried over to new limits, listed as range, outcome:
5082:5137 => 98.9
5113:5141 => 103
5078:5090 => 97.3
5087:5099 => 94.5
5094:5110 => 95.2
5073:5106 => 95.5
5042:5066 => 97.2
